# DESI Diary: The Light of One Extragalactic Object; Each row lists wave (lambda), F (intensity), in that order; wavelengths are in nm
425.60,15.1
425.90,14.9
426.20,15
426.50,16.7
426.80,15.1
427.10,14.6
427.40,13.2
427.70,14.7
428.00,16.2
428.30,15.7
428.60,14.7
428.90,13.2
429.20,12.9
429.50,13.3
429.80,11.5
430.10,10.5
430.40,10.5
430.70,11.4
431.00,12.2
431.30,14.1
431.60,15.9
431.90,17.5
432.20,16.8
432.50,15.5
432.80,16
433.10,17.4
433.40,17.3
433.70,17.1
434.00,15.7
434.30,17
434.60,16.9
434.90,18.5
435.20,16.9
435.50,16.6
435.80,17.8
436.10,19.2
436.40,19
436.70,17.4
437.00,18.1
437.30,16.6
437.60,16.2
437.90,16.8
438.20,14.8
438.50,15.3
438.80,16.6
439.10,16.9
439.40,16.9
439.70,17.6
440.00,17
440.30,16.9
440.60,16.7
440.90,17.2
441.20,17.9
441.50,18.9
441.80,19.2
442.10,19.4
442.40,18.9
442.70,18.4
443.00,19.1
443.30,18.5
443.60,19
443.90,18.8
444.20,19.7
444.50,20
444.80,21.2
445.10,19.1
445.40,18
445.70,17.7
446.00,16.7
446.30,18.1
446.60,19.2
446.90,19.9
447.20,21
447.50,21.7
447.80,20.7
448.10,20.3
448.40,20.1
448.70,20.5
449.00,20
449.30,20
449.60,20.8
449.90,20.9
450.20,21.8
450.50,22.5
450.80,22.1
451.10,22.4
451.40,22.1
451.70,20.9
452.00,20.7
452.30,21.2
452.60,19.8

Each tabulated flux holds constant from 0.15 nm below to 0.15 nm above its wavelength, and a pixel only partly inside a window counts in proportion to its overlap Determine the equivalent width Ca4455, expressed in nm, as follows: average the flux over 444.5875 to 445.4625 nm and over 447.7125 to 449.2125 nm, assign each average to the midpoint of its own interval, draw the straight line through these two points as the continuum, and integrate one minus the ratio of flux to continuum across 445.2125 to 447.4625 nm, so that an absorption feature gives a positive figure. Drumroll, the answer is 0.12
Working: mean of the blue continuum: 19.6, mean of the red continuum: 20.3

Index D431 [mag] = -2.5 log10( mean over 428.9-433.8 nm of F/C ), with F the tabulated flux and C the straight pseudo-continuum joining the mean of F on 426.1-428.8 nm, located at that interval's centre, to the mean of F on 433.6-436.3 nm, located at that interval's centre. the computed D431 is 0.141 mag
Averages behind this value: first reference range 15.1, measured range 14.3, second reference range 17.3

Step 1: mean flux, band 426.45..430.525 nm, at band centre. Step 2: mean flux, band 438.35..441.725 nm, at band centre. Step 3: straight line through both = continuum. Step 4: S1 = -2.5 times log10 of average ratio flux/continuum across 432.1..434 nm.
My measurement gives -0.11 mag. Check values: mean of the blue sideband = 13.7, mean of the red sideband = 17.1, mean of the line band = 16.6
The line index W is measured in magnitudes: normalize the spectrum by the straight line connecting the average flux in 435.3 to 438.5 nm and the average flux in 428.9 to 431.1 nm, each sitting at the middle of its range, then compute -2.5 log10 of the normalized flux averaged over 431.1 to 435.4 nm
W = -0.16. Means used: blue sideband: 11.8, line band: 16.6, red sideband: 17.2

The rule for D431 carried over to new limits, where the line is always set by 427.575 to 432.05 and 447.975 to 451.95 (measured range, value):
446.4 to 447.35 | 0.001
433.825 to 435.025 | -0.112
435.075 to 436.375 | -0.126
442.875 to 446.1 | 0.007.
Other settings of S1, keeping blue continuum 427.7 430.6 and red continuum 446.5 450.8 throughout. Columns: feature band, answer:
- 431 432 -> -0.079 mag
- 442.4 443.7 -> -0.011 mag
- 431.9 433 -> -0.132 mag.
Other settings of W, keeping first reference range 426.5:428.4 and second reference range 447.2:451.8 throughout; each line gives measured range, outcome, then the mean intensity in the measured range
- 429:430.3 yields 0.284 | 12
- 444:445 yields -0.023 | 20.2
